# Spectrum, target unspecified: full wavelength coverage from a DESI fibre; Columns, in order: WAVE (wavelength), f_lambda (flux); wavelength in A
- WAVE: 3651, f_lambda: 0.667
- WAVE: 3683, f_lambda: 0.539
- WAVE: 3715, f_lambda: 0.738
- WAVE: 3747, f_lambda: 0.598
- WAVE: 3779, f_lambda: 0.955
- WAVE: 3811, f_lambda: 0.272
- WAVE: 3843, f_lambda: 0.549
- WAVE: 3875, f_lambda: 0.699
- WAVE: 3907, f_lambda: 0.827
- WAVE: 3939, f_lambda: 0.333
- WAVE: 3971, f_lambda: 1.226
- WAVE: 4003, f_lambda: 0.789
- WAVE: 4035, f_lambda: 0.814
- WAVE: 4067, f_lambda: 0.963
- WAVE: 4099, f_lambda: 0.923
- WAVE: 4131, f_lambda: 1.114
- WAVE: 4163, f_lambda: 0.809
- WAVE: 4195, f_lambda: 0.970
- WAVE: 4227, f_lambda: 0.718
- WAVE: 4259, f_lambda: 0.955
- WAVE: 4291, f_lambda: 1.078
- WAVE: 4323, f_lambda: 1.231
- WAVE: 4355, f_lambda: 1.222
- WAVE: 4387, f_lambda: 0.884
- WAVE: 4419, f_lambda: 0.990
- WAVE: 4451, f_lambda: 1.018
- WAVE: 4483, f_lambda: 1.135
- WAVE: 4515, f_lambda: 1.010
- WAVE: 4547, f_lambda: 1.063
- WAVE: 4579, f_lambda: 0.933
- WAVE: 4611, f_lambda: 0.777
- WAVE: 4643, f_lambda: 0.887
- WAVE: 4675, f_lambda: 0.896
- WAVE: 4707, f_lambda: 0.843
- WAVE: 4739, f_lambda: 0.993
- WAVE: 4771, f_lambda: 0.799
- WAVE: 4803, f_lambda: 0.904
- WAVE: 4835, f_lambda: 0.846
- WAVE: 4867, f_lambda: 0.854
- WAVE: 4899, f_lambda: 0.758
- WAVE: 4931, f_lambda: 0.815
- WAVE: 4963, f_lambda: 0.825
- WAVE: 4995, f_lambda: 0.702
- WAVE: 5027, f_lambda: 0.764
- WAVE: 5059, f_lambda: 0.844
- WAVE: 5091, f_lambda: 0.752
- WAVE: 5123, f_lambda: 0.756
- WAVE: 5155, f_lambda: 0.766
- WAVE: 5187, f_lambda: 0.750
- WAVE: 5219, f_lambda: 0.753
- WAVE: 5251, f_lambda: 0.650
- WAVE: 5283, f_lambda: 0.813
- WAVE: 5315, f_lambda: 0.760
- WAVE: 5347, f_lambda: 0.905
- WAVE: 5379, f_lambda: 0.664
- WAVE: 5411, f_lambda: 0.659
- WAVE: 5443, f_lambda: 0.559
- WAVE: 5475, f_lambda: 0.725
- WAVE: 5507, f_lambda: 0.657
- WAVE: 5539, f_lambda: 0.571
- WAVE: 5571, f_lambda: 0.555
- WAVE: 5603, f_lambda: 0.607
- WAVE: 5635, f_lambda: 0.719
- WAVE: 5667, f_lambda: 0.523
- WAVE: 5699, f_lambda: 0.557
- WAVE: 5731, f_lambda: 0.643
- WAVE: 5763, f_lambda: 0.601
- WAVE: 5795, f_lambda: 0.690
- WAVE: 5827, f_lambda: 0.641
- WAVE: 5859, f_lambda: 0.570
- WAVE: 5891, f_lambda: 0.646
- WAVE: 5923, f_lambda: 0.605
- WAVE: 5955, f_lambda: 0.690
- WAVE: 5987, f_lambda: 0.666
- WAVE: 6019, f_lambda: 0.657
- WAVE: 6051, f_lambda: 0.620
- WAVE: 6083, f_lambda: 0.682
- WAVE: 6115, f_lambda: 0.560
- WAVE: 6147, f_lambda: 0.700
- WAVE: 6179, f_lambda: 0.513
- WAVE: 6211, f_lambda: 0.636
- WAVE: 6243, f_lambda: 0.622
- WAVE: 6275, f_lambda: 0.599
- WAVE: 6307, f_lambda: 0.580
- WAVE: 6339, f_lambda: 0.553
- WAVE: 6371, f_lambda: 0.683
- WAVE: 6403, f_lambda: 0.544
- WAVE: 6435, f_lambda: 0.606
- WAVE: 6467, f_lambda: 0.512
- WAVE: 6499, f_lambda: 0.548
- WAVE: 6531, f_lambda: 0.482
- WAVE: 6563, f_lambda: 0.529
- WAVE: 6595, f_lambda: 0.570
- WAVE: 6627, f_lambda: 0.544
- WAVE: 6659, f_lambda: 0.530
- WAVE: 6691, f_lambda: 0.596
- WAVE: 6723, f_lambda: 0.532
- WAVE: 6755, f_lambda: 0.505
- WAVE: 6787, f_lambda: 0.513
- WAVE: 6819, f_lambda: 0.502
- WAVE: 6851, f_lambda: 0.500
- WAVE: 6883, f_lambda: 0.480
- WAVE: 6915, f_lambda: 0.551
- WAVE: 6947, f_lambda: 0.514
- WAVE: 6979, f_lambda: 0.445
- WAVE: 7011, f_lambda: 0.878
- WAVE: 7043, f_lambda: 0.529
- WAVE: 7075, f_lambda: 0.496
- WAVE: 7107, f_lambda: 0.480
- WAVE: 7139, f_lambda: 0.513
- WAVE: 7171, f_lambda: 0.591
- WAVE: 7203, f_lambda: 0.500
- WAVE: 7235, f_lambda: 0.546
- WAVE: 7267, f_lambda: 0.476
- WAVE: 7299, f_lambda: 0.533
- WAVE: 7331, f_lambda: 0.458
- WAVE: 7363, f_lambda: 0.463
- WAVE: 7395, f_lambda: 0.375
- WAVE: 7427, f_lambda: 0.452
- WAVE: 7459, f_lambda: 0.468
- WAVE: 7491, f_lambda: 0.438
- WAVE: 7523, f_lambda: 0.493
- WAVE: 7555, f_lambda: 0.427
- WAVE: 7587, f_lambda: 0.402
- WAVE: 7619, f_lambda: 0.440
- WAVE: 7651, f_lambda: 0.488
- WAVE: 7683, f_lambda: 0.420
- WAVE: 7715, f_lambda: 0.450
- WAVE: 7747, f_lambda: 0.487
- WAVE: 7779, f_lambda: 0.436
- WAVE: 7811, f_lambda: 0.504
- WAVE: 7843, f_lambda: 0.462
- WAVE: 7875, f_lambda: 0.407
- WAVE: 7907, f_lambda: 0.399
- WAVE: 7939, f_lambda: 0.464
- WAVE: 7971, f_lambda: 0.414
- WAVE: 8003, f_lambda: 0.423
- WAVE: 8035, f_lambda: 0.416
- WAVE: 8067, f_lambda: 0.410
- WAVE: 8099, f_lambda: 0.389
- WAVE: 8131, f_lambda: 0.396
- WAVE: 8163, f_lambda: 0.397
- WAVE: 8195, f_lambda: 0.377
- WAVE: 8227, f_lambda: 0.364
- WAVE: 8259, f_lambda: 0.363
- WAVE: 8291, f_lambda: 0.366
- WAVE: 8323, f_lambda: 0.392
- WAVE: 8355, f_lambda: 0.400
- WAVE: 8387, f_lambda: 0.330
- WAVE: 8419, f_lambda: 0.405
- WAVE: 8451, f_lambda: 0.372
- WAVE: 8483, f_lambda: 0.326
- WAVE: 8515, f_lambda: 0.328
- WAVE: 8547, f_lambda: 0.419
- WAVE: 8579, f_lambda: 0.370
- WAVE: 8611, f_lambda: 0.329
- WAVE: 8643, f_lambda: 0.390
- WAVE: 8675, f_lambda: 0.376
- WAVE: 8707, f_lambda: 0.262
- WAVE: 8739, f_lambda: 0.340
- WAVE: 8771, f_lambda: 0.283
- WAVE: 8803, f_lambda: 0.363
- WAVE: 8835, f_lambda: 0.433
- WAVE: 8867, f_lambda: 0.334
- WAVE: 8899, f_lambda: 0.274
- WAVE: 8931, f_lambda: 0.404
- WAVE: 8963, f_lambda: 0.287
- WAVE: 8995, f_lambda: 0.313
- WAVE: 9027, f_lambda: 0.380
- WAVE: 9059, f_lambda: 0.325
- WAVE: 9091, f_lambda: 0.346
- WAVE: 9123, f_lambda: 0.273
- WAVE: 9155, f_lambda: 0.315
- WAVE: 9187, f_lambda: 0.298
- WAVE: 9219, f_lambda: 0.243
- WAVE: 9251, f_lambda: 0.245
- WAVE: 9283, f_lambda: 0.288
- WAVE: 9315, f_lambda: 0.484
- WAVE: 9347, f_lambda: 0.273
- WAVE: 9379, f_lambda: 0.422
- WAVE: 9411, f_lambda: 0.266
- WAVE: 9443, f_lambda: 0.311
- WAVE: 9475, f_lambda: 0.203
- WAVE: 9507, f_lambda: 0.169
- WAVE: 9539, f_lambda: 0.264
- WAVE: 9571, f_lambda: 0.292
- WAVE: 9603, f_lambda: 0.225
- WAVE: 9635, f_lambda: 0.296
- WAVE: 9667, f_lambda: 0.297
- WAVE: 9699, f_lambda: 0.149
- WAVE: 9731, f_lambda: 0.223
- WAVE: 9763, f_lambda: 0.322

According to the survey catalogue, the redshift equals 0.07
